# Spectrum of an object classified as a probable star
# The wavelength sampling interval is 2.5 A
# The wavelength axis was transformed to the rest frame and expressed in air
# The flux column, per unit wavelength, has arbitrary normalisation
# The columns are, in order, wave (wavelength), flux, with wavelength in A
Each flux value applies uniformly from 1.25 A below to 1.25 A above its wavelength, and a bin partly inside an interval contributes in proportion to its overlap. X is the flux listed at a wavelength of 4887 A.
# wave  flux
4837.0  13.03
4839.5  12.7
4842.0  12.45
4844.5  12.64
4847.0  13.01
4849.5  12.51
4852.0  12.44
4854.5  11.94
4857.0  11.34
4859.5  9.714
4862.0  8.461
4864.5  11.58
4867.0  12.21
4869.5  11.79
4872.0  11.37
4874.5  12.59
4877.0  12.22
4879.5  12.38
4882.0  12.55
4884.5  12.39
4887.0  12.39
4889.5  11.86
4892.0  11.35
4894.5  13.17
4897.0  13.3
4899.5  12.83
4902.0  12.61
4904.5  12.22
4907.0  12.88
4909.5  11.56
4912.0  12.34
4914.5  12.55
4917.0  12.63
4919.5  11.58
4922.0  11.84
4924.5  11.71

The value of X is 12.39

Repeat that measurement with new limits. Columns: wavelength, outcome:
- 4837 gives 13.03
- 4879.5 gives 12.38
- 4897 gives 13.3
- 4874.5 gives 12.59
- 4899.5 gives 12.83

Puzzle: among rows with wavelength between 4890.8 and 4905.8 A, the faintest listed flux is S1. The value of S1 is 11.35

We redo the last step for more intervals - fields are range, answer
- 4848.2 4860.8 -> 9.714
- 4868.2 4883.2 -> 11.37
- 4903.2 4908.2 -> 12.22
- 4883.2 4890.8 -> 11.86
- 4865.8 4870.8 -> 11.79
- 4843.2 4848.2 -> 12.64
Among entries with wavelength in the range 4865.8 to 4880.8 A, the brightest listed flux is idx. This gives 12.59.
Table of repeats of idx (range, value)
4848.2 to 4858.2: 12.51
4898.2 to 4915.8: 12.88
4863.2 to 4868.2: 12.21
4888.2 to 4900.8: 13.3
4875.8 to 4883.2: 12.55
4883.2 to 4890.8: 12.39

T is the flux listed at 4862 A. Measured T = 8.461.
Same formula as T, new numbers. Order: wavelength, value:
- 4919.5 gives 11.58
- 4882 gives 12.55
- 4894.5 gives 13.17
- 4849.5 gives 12.51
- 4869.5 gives 11.79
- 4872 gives 11.37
